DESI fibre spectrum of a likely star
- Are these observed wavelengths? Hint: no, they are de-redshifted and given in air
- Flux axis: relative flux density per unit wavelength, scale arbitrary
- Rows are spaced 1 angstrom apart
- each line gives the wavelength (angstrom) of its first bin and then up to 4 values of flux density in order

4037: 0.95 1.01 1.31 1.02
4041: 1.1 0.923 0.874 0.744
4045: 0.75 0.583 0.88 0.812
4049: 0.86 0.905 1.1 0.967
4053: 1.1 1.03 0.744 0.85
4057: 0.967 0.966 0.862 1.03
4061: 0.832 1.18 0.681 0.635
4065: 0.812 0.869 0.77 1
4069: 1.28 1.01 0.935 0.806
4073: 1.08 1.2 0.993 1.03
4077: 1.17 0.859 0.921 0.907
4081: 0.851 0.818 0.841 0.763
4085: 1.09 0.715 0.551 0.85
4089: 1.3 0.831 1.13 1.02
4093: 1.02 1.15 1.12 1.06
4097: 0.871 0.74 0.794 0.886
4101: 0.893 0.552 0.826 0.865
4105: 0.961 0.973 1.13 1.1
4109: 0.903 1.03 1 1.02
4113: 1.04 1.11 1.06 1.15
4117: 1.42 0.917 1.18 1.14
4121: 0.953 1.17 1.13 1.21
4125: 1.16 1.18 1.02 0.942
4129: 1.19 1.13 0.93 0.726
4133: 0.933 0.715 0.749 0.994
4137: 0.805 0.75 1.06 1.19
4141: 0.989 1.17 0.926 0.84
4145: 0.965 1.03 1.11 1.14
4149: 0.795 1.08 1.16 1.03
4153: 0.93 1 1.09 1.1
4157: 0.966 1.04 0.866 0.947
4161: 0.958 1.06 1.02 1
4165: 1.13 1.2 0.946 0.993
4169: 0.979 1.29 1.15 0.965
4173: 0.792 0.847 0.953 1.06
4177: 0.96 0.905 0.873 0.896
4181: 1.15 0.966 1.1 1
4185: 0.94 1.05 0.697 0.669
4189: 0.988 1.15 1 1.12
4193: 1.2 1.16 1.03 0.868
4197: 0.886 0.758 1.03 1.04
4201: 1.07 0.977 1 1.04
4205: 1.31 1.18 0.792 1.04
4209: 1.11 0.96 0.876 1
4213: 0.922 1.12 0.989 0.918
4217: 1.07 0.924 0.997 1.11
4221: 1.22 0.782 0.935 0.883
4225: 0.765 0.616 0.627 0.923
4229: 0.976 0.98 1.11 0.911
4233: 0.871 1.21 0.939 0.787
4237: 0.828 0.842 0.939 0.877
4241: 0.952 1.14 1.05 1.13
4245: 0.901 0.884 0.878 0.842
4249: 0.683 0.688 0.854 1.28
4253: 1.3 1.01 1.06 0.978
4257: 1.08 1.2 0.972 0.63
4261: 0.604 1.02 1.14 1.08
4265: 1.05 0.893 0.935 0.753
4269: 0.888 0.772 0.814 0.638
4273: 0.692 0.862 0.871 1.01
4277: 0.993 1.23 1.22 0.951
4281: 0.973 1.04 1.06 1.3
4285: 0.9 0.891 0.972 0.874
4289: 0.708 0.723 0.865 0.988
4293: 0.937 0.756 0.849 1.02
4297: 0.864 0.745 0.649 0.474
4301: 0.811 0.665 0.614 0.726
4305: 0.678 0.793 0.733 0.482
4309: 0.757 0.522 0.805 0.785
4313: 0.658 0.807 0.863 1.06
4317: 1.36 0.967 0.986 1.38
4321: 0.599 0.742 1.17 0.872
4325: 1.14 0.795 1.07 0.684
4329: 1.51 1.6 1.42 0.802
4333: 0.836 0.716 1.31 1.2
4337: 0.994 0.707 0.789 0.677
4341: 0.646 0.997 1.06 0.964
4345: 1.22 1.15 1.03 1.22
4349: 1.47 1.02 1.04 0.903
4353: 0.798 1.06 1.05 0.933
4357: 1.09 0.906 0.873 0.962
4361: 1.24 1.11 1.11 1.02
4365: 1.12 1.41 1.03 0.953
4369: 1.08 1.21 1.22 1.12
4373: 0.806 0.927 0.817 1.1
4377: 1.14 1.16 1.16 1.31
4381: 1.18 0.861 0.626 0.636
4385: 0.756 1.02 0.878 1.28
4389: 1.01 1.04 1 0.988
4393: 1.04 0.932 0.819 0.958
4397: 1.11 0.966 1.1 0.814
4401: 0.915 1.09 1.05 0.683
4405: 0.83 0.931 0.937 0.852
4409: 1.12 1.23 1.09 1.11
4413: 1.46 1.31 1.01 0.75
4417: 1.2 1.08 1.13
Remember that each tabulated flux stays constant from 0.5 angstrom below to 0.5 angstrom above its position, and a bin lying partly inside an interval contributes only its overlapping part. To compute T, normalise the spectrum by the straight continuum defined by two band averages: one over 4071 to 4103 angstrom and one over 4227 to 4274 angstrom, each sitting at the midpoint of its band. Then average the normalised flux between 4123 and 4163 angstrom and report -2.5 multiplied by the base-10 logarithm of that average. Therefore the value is -0.079 mag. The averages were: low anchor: 0.928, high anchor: 0.93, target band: 0.999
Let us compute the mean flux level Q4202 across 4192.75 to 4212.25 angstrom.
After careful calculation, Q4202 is 1.01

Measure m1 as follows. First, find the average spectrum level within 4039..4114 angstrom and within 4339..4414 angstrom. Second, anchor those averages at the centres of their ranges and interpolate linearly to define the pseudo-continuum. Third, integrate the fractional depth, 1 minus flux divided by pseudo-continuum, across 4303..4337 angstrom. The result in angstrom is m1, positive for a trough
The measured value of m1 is 2.5 angstrom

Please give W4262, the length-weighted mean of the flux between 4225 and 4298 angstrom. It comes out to 0.929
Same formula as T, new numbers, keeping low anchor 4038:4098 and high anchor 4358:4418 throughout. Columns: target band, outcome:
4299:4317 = 0.336 mag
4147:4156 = -0.084 mag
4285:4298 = 0.153 mag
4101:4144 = -0.061 mag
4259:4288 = 0.066 mag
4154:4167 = -0.071 mag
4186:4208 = -0.031 mag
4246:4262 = 0.056 mag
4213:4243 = 0.045 mag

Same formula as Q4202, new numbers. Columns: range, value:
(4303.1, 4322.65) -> 0.825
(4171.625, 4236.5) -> 0.969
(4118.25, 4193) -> 1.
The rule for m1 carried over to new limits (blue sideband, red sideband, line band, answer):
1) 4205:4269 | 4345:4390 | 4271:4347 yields 7.2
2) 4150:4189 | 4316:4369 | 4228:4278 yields 3.7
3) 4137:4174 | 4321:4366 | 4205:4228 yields 1.4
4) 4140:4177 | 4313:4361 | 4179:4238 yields 2.5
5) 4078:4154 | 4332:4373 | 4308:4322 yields 2.1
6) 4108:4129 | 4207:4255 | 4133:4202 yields 2.6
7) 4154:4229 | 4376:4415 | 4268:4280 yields 1.1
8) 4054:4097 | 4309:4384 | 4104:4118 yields -1.6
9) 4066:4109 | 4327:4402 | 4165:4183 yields -0.6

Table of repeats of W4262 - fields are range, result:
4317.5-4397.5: 1.02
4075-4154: 0.983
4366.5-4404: 0.998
